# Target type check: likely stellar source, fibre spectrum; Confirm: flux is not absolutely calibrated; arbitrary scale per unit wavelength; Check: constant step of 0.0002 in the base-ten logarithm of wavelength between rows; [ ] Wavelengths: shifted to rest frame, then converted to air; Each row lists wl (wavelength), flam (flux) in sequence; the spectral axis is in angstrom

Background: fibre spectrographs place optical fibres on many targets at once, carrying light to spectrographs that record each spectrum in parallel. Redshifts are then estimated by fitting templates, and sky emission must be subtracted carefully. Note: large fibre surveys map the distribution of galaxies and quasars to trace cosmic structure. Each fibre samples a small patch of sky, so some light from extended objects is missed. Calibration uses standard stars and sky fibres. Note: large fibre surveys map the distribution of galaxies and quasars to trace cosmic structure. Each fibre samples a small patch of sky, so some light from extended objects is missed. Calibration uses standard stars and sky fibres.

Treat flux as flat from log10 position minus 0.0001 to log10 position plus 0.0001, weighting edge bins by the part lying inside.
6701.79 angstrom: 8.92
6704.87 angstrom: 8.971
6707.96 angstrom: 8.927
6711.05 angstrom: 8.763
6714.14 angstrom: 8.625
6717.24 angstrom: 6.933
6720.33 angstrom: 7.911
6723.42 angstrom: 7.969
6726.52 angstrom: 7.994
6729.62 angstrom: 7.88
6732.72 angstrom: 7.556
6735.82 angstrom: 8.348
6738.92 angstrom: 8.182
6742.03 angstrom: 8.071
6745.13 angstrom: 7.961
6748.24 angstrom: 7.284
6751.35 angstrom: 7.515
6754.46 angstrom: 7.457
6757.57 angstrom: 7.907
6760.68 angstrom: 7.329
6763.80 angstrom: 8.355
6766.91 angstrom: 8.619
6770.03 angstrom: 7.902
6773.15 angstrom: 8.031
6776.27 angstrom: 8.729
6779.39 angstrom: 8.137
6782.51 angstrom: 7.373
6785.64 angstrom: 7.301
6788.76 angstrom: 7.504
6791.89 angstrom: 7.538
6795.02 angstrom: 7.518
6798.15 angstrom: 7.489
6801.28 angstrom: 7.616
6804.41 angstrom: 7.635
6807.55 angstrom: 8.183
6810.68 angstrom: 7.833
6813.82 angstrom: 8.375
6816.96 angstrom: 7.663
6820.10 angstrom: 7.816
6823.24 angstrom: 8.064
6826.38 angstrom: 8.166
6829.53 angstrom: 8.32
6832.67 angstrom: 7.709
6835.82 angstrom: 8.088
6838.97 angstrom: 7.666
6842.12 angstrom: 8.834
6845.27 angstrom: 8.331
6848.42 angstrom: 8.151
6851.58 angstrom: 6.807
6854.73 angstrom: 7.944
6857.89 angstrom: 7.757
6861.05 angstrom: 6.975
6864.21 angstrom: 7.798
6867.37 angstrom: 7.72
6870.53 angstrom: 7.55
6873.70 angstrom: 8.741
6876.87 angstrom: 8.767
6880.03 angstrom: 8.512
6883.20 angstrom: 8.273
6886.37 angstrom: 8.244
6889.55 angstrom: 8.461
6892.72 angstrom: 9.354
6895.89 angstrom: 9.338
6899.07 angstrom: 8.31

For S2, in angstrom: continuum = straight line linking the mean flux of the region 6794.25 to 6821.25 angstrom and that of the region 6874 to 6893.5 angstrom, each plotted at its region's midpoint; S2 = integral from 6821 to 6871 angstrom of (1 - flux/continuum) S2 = 1.91 angstrom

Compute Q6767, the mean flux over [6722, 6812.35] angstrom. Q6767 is 7.83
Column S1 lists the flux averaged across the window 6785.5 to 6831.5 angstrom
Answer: 7.82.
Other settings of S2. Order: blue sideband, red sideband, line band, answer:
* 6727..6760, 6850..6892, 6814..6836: -0.18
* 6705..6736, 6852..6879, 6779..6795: 0.96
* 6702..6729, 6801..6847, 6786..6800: 1.05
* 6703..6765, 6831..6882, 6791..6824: 0.77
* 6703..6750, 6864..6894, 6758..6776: 0.17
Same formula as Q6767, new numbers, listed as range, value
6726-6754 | 7.84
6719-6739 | 7.96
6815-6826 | 7.9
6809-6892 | 8.04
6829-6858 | 7.96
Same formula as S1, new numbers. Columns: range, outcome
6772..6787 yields 7.92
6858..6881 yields 7.98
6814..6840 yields 7.97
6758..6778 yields 8.15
